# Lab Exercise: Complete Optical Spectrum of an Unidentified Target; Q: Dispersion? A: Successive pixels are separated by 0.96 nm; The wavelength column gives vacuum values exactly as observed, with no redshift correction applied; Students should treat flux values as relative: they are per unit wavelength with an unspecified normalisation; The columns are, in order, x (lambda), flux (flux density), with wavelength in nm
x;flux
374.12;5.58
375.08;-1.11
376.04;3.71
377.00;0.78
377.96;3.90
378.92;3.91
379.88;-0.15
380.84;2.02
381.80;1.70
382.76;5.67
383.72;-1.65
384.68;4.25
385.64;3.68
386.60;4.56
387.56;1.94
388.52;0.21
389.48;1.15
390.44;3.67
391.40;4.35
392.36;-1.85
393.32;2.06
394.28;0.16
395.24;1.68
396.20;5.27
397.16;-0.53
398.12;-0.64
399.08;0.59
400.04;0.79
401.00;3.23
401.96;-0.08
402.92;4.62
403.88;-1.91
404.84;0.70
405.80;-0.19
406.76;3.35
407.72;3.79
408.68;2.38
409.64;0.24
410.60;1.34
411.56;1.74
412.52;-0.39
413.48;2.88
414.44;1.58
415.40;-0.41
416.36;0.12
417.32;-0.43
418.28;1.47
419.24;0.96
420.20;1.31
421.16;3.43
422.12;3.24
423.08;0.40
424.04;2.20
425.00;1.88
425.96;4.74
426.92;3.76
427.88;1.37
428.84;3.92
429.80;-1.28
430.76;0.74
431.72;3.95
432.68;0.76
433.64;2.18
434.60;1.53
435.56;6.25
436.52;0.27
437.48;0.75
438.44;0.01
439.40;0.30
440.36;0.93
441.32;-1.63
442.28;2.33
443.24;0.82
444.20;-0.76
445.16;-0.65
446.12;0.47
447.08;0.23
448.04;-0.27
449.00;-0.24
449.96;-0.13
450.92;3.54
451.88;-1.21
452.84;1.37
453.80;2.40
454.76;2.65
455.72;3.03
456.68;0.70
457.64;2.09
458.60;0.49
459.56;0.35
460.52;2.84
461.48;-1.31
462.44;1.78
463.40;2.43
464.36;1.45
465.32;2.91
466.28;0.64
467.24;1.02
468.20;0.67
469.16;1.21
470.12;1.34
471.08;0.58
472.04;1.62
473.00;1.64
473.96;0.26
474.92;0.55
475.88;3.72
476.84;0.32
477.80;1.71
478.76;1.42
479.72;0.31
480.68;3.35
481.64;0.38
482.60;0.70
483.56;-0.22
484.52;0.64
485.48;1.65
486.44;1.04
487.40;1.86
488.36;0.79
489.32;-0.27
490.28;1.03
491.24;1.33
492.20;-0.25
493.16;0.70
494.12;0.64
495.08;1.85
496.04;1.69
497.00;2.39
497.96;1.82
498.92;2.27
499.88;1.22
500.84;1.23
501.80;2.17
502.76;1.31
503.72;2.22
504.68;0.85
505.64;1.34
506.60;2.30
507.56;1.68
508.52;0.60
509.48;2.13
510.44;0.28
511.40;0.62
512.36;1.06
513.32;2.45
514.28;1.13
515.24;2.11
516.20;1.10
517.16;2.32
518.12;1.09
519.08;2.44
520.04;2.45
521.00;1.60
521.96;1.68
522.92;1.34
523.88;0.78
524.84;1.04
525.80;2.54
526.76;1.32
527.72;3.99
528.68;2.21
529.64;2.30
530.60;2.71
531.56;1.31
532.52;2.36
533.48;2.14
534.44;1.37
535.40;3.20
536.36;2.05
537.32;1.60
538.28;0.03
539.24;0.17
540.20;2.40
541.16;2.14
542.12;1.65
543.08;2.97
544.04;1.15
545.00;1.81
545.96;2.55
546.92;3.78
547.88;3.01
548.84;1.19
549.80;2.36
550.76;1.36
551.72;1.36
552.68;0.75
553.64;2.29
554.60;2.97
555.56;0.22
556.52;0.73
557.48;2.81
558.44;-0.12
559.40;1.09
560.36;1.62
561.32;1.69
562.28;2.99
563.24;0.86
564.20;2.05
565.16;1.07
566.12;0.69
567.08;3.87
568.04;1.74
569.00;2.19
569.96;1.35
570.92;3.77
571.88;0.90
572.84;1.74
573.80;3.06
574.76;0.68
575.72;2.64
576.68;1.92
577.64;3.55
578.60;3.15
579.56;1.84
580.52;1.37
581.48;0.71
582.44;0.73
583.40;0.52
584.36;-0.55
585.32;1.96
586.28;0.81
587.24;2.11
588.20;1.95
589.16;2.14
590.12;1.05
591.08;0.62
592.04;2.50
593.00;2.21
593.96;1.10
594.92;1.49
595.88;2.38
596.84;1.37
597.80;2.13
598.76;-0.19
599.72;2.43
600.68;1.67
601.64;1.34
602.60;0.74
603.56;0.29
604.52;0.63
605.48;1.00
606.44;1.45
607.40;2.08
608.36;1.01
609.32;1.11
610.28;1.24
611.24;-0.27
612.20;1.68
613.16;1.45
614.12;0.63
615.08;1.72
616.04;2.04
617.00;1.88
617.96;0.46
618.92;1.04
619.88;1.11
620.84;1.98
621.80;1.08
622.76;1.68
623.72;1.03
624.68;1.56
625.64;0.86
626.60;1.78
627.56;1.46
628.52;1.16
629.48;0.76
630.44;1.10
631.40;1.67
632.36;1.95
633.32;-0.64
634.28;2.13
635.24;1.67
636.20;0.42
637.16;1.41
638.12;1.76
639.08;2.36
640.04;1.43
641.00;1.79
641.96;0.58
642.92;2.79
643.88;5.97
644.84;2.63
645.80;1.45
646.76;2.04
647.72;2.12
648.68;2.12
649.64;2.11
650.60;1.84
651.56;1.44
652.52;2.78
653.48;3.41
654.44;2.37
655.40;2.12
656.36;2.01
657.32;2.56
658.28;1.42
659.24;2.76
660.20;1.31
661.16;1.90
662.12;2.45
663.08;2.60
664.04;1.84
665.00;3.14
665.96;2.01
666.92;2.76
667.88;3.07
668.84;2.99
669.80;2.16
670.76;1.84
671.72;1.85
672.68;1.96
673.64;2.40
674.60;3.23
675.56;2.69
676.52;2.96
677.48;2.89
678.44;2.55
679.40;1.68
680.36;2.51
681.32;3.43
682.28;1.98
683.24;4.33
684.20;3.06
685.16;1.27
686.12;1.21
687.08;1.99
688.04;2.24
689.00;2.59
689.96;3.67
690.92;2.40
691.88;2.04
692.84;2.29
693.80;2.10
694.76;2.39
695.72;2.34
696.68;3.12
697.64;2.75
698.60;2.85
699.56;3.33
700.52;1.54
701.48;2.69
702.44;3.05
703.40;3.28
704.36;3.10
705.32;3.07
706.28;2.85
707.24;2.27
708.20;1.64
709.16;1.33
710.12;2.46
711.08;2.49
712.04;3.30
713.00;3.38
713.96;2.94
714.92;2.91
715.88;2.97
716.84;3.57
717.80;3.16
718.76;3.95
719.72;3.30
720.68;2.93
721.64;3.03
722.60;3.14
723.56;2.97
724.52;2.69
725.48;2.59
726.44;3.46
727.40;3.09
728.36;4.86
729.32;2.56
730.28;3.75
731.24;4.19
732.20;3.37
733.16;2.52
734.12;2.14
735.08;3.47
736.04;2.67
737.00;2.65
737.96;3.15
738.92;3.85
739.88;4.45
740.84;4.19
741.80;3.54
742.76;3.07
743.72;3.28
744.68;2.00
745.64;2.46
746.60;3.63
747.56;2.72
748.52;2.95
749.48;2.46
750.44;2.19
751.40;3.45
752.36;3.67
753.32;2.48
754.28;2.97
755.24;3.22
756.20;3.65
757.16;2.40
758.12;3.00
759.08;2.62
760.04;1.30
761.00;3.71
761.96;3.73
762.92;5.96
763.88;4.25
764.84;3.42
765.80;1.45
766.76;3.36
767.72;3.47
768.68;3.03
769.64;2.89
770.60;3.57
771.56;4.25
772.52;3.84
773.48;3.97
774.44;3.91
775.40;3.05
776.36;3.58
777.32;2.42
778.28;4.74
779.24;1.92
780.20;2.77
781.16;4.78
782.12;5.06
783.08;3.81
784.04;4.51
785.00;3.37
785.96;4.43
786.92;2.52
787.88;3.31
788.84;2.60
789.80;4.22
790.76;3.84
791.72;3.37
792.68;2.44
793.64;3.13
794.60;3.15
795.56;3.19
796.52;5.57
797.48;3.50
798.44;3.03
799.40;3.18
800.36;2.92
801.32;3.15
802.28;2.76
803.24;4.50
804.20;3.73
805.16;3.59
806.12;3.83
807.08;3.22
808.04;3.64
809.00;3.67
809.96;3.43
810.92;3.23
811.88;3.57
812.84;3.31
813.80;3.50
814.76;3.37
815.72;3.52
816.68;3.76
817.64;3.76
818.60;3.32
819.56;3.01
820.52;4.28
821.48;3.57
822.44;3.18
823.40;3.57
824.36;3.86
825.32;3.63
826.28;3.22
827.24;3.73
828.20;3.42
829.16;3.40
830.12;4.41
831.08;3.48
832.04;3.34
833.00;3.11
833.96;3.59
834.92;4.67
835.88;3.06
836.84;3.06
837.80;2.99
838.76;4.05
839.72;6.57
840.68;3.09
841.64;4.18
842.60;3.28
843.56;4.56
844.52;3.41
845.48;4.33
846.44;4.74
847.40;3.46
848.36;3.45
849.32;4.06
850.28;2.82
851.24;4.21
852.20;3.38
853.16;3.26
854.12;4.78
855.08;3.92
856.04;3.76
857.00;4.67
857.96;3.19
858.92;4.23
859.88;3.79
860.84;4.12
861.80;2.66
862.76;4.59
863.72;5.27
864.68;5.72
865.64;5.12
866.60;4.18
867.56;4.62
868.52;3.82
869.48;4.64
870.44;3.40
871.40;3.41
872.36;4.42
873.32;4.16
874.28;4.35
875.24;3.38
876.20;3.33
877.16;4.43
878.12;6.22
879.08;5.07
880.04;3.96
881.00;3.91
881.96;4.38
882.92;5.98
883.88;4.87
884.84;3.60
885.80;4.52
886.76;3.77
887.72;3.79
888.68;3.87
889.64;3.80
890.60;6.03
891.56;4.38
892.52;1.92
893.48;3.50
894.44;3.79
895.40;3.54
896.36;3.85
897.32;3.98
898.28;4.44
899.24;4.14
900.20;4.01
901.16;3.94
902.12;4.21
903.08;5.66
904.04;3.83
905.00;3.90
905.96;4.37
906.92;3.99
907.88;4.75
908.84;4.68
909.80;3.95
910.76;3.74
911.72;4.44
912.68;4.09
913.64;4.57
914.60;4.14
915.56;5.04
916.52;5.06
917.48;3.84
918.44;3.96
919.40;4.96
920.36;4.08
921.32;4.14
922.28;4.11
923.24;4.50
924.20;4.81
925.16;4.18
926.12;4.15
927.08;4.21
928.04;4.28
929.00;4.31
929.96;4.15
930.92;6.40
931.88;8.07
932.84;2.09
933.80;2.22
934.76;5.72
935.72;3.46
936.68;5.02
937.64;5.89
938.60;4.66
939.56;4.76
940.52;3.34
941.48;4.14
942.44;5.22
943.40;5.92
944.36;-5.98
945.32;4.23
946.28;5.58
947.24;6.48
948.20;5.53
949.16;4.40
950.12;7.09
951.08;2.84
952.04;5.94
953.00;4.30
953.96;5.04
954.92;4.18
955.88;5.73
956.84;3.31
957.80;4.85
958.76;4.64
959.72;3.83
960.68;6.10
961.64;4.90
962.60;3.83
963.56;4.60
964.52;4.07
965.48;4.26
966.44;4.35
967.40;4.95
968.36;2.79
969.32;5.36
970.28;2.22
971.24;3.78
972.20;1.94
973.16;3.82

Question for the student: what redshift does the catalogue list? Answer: 0.73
